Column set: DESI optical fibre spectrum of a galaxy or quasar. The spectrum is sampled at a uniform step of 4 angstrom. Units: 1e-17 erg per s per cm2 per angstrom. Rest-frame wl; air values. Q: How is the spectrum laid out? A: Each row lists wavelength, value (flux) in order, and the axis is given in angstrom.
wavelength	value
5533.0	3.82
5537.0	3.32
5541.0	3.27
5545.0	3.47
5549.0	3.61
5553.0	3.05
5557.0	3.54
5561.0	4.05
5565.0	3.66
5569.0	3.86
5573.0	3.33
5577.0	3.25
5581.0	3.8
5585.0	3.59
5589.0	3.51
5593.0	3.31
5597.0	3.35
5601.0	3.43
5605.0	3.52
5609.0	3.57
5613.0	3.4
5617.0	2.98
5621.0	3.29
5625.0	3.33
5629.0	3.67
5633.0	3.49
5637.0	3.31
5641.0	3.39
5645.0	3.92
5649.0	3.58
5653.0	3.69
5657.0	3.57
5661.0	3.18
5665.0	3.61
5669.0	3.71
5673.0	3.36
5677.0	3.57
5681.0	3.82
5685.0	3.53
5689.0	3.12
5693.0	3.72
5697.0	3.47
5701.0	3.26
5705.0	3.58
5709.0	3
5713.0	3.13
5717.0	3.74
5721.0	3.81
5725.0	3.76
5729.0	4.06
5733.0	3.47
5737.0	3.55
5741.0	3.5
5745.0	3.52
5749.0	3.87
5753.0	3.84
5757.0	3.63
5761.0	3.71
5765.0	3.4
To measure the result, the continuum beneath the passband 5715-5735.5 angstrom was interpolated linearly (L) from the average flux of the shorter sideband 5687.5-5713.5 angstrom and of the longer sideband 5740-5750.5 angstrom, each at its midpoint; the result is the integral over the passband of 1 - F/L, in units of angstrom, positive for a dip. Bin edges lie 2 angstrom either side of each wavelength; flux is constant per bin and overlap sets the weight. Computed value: -1.5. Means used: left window 3.34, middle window 3.76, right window 3.63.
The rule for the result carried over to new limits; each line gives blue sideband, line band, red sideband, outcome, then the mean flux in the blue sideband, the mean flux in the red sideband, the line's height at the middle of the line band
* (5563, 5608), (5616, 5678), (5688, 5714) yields -1.2 angstrom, 3.51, 3.34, 3.42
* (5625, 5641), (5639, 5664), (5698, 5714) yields -1.1 angstrom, 3.46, 3.26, 3.41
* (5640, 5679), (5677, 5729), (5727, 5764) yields 1.4 angstrom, 3.56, 3.68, 3.62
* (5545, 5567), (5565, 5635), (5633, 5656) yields 2.2 angstrom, 3.57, 3.57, 3.57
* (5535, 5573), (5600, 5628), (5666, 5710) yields 1.1 angstrom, 3.53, 3.48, 3.51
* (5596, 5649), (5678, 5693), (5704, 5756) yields 0.0 angstrom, 3.44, 3.6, 3.54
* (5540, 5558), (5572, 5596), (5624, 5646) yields -0.2 angstrom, 3.39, 3.51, 3.44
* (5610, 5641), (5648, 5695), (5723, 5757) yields -0.6 angstrom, 3.36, 3.69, 3.49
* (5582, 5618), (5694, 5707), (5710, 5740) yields 0.4 angstrom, 3.43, 3.62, 3.58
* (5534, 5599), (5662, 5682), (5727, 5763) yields 0.2 angstrom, 3.5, 3.68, 3.61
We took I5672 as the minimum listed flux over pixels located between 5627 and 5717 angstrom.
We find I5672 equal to 3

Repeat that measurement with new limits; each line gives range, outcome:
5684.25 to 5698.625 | 3.12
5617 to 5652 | 2.98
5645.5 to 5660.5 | 3.57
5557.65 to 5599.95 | 3.25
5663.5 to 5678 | 3.36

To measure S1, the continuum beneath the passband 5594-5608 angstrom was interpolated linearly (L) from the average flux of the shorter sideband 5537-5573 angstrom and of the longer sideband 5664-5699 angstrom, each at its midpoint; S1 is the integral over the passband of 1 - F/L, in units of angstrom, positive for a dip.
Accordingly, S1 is 0.4 angstrom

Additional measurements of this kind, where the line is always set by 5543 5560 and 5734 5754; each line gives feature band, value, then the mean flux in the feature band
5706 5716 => 1.2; 3.18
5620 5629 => 0.3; 3.39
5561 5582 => -0.9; 3.61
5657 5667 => 0.4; 3.43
